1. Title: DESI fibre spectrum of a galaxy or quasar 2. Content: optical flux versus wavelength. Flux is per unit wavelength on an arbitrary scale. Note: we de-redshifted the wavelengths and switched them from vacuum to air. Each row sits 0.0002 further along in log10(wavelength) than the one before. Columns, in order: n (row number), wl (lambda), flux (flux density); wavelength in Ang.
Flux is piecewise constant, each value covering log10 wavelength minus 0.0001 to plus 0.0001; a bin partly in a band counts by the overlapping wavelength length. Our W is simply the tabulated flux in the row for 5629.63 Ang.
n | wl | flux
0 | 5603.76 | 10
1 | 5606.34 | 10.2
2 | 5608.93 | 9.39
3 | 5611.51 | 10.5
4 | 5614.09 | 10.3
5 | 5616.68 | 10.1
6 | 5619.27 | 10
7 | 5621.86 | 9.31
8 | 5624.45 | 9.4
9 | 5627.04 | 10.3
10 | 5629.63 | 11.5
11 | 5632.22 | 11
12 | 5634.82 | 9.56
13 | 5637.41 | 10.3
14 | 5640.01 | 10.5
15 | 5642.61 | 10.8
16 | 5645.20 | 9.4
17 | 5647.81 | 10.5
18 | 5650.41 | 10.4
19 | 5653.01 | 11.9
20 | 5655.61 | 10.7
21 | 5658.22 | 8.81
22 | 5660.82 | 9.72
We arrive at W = 11.5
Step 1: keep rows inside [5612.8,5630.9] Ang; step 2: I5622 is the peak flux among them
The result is 11.5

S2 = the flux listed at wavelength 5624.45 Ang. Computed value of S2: 9.4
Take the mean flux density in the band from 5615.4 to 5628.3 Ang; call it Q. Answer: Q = 9.82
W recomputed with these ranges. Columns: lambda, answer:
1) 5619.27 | 10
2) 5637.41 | 10.3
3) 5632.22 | 11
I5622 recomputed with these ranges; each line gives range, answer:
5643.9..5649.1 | 10.5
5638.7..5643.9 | 10.8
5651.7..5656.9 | 11.9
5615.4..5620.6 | 10.1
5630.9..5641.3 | 11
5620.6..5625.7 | 9.4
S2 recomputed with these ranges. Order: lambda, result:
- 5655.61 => 10.7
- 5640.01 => 10.5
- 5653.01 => 11.9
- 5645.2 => 9.4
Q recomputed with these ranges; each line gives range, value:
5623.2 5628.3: 9.85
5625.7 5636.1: 10.6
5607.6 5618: 10.1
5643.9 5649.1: 9.95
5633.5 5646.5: 10.1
